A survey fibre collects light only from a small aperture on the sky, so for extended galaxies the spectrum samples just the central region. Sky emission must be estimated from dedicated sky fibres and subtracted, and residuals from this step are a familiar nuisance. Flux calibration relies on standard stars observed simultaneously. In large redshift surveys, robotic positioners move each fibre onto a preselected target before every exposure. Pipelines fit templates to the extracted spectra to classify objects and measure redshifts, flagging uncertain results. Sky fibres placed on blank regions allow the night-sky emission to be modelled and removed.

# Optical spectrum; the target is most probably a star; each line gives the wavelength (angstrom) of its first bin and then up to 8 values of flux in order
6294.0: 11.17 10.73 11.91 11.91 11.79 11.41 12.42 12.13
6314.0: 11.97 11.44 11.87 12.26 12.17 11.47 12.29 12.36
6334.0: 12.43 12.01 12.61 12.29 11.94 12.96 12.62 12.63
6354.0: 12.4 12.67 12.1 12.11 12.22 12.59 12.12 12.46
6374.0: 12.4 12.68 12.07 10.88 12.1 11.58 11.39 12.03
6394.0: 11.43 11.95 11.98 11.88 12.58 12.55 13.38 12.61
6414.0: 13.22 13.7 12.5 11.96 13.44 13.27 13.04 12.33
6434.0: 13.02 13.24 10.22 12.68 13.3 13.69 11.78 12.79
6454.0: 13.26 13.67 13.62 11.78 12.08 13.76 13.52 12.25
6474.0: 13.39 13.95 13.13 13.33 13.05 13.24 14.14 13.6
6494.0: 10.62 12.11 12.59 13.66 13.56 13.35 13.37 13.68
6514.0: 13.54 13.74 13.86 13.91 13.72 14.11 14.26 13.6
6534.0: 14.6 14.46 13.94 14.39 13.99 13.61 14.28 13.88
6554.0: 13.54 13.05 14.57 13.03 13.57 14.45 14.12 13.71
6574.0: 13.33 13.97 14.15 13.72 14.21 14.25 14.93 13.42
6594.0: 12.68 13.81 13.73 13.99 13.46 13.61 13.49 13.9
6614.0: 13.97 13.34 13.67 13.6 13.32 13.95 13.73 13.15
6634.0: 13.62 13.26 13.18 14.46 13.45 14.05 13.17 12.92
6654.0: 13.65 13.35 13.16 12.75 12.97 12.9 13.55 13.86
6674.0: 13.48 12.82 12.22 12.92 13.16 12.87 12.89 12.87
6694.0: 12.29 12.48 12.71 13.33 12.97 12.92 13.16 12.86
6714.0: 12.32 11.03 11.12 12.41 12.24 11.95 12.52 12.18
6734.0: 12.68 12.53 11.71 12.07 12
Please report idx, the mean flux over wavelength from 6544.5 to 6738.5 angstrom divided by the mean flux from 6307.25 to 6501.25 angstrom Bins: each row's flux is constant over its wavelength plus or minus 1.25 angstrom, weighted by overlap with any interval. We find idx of 1.06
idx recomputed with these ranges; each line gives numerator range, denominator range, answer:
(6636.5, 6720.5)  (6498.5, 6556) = 0.94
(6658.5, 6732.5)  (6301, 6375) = 1.04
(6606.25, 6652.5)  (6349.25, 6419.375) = 1.10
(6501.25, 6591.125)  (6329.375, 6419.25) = 1.13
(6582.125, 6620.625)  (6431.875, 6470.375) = 1.07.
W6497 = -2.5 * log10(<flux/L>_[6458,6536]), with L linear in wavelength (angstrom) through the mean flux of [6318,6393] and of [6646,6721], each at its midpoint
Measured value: -0.07 mag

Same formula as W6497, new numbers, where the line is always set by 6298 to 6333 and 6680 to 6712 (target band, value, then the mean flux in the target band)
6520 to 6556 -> -0.12 mag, 14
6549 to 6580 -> -0.10 mag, 13.8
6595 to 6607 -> -0.09 mag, 13.7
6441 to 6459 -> -0.07 mag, 13.1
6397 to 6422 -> -0.04 mag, 12.6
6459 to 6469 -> -0.04 mag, 12.8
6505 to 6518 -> -0.09 mag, 13.5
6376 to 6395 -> 0.04 mag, 11.7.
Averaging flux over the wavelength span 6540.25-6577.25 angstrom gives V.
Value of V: 13.8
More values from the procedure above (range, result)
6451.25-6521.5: 13.2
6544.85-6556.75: 13.7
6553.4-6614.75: 13.8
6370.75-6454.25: 12.4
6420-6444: 12.6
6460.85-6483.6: 13.1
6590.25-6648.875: 13.6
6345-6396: 12.2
